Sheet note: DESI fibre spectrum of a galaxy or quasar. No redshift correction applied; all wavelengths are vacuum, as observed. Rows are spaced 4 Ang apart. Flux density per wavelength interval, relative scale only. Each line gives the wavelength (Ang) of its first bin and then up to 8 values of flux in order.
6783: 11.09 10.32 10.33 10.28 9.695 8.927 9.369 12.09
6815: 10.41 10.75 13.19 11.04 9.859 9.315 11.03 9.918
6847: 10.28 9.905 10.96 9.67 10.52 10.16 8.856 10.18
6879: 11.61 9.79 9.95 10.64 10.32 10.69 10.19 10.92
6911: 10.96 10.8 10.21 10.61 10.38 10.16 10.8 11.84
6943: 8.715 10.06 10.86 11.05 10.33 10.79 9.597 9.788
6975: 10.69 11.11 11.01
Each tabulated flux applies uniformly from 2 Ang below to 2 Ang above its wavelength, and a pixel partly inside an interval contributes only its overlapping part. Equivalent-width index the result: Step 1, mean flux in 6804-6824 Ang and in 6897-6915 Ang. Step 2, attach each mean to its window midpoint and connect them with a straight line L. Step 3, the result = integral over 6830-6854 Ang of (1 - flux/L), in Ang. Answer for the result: 1.7 Ang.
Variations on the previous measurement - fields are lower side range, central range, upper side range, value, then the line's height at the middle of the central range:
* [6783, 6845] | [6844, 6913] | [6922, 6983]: 0.9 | 10.5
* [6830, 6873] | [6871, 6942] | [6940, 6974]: -2.7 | 10.1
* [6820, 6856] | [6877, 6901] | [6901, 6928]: 0.2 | 10.6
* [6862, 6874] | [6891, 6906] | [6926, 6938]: -0.4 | 10.2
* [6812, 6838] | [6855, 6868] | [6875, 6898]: 0.4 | 10.6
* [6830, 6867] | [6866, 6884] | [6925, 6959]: 0.2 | 10.3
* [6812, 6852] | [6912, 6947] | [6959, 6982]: 0.2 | 10.5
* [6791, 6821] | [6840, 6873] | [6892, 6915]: 1.2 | 10.4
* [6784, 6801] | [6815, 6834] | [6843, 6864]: -1.5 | 10.2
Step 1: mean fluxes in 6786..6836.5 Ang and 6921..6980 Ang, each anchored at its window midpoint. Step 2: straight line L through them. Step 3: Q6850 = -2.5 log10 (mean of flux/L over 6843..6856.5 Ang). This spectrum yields 0.02 mag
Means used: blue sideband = 10.4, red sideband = 10.4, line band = 10.3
